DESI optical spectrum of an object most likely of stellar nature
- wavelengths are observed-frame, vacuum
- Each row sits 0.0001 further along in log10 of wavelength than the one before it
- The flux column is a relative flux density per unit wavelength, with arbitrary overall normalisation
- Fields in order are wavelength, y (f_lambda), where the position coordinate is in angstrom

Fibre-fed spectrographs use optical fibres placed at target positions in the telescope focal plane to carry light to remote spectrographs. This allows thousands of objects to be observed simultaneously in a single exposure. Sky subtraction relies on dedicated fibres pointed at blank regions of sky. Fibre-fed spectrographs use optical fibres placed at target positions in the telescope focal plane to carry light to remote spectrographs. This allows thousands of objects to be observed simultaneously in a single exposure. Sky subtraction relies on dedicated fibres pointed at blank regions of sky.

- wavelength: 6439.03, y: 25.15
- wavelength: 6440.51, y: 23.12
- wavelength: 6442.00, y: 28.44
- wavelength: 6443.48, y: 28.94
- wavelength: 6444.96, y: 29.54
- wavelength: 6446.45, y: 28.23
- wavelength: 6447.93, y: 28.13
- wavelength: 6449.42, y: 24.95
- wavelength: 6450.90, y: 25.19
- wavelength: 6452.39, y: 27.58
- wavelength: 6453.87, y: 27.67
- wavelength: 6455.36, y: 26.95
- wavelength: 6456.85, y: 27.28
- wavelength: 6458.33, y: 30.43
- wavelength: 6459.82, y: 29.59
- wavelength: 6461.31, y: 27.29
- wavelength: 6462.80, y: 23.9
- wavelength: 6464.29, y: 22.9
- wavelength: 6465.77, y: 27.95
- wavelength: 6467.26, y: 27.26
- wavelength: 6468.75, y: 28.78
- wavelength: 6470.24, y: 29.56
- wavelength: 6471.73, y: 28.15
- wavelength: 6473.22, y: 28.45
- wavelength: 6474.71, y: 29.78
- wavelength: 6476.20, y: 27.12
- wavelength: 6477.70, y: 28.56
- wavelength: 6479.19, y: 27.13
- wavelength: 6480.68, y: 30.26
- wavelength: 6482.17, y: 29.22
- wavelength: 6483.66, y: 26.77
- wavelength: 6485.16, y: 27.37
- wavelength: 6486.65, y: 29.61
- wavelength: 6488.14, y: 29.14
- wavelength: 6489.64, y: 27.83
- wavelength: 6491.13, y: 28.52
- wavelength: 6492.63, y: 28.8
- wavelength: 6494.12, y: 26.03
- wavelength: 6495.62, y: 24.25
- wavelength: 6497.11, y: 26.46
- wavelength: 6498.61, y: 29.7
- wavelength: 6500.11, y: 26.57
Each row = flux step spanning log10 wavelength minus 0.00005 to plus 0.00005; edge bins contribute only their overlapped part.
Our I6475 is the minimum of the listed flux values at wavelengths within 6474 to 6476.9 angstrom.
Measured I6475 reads 27.12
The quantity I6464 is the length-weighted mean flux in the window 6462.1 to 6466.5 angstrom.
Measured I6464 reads 25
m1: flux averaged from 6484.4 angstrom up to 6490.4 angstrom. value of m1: 28.5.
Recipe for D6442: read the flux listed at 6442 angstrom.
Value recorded 28.44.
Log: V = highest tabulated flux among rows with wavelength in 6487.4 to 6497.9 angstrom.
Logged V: 29.14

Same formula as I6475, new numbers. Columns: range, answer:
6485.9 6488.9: 29.14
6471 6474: 28.15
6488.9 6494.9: 26.03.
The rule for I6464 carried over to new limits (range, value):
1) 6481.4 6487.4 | 28.3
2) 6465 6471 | 28.4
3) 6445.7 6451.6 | 26.6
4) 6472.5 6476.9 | 28.5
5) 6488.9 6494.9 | 27.8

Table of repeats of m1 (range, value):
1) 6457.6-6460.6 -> 29.9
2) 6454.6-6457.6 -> 27.1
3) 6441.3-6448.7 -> 28.6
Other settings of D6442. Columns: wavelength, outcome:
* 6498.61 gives 29.7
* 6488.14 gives 29.14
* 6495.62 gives 24.25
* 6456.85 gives 27.28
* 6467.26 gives 27.26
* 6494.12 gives 26.03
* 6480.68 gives 30.26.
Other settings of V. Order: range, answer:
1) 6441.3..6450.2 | 29.54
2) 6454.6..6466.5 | 30.43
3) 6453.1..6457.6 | 27.67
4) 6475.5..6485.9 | 30.26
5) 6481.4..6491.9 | 29.61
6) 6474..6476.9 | 29.78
